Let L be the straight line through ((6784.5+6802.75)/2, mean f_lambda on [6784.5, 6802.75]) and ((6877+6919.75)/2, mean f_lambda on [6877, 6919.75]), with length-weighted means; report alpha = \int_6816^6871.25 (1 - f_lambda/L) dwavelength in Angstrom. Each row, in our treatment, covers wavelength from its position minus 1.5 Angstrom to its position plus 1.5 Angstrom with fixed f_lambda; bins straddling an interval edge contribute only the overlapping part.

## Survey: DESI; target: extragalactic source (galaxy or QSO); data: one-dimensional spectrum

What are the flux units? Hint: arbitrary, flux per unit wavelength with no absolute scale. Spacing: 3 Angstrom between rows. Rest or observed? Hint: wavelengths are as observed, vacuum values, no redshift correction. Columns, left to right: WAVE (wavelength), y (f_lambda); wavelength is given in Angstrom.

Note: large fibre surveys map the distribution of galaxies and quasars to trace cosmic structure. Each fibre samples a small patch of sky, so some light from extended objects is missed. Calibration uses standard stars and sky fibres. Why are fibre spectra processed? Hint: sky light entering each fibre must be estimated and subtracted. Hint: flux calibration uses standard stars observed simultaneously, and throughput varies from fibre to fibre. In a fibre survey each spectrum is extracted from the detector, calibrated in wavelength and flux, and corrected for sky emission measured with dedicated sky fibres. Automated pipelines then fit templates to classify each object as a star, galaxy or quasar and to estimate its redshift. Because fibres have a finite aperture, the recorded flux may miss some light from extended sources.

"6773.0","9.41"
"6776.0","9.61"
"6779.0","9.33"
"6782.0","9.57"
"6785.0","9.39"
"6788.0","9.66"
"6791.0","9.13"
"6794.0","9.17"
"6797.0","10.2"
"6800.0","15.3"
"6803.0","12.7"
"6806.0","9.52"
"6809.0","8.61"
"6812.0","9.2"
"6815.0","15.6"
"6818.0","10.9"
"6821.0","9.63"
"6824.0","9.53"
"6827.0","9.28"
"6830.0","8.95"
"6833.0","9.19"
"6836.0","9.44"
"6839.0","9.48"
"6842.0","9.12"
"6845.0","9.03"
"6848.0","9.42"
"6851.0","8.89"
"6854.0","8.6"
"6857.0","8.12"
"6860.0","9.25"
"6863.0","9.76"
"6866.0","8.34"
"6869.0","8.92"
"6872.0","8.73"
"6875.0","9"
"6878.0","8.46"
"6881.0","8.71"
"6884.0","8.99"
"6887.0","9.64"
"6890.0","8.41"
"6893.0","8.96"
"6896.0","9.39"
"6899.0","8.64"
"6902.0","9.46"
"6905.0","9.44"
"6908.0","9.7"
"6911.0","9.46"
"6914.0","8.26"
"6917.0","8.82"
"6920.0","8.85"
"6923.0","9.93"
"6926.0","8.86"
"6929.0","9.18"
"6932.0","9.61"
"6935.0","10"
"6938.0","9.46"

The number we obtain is 3.5 Angstrom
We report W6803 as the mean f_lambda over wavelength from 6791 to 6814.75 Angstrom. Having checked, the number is 10.8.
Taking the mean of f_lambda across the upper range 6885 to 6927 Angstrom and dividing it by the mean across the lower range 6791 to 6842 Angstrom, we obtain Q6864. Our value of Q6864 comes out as 0.88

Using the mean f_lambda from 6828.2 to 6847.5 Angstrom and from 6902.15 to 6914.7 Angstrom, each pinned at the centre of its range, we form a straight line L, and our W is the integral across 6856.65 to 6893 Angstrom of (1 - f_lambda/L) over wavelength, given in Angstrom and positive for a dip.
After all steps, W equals 1.5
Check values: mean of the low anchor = 9.21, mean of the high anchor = 9.3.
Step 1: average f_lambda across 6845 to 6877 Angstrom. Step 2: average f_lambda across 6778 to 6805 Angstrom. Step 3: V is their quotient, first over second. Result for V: 0.8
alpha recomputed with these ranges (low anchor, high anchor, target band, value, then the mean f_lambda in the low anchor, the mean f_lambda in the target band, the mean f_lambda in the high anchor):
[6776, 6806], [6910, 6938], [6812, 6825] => -1.4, 10.4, 11.2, 9.23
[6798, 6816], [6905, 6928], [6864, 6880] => 2.3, 11.7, 8.72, 9.15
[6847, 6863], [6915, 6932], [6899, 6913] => -0.4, 8.92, 9.38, 9.14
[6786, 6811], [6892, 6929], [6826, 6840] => 1.1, 10.5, 9.26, 9.15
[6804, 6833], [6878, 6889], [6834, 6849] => 0.7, 10.1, 9.29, 8.99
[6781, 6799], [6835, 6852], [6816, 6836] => -0.7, 9.68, 9.72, 9.23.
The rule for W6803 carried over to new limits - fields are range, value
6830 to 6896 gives 8.98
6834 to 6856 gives 9.12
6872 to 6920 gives 9.01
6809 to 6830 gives 10.4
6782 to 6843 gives 10.2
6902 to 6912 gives 9.53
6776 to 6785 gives 9.47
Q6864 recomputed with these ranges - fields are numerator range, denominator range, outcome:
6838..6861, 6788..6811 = 0.85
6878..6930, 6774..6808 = 0.88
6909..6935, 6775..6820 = 0.87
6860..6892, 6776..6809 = 0.87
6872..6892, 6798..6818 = 0.76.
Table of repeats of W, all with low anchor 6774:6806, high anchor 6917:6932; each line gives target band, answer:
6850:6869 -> 1.8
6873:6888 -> 1.0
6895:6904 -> 0.2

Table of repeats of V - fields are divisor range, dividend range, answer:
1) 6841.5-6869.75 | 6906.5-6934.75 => 1.03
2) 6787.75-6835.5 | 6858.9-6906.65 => 0.87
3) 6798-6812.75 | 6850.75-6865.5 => 0.80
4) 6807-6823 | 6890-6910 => 0.86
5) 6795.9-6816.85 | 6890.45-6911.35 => 0.80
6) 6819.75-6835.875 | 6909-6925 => 0.97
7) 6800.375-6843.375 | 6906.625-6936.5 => 0.91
